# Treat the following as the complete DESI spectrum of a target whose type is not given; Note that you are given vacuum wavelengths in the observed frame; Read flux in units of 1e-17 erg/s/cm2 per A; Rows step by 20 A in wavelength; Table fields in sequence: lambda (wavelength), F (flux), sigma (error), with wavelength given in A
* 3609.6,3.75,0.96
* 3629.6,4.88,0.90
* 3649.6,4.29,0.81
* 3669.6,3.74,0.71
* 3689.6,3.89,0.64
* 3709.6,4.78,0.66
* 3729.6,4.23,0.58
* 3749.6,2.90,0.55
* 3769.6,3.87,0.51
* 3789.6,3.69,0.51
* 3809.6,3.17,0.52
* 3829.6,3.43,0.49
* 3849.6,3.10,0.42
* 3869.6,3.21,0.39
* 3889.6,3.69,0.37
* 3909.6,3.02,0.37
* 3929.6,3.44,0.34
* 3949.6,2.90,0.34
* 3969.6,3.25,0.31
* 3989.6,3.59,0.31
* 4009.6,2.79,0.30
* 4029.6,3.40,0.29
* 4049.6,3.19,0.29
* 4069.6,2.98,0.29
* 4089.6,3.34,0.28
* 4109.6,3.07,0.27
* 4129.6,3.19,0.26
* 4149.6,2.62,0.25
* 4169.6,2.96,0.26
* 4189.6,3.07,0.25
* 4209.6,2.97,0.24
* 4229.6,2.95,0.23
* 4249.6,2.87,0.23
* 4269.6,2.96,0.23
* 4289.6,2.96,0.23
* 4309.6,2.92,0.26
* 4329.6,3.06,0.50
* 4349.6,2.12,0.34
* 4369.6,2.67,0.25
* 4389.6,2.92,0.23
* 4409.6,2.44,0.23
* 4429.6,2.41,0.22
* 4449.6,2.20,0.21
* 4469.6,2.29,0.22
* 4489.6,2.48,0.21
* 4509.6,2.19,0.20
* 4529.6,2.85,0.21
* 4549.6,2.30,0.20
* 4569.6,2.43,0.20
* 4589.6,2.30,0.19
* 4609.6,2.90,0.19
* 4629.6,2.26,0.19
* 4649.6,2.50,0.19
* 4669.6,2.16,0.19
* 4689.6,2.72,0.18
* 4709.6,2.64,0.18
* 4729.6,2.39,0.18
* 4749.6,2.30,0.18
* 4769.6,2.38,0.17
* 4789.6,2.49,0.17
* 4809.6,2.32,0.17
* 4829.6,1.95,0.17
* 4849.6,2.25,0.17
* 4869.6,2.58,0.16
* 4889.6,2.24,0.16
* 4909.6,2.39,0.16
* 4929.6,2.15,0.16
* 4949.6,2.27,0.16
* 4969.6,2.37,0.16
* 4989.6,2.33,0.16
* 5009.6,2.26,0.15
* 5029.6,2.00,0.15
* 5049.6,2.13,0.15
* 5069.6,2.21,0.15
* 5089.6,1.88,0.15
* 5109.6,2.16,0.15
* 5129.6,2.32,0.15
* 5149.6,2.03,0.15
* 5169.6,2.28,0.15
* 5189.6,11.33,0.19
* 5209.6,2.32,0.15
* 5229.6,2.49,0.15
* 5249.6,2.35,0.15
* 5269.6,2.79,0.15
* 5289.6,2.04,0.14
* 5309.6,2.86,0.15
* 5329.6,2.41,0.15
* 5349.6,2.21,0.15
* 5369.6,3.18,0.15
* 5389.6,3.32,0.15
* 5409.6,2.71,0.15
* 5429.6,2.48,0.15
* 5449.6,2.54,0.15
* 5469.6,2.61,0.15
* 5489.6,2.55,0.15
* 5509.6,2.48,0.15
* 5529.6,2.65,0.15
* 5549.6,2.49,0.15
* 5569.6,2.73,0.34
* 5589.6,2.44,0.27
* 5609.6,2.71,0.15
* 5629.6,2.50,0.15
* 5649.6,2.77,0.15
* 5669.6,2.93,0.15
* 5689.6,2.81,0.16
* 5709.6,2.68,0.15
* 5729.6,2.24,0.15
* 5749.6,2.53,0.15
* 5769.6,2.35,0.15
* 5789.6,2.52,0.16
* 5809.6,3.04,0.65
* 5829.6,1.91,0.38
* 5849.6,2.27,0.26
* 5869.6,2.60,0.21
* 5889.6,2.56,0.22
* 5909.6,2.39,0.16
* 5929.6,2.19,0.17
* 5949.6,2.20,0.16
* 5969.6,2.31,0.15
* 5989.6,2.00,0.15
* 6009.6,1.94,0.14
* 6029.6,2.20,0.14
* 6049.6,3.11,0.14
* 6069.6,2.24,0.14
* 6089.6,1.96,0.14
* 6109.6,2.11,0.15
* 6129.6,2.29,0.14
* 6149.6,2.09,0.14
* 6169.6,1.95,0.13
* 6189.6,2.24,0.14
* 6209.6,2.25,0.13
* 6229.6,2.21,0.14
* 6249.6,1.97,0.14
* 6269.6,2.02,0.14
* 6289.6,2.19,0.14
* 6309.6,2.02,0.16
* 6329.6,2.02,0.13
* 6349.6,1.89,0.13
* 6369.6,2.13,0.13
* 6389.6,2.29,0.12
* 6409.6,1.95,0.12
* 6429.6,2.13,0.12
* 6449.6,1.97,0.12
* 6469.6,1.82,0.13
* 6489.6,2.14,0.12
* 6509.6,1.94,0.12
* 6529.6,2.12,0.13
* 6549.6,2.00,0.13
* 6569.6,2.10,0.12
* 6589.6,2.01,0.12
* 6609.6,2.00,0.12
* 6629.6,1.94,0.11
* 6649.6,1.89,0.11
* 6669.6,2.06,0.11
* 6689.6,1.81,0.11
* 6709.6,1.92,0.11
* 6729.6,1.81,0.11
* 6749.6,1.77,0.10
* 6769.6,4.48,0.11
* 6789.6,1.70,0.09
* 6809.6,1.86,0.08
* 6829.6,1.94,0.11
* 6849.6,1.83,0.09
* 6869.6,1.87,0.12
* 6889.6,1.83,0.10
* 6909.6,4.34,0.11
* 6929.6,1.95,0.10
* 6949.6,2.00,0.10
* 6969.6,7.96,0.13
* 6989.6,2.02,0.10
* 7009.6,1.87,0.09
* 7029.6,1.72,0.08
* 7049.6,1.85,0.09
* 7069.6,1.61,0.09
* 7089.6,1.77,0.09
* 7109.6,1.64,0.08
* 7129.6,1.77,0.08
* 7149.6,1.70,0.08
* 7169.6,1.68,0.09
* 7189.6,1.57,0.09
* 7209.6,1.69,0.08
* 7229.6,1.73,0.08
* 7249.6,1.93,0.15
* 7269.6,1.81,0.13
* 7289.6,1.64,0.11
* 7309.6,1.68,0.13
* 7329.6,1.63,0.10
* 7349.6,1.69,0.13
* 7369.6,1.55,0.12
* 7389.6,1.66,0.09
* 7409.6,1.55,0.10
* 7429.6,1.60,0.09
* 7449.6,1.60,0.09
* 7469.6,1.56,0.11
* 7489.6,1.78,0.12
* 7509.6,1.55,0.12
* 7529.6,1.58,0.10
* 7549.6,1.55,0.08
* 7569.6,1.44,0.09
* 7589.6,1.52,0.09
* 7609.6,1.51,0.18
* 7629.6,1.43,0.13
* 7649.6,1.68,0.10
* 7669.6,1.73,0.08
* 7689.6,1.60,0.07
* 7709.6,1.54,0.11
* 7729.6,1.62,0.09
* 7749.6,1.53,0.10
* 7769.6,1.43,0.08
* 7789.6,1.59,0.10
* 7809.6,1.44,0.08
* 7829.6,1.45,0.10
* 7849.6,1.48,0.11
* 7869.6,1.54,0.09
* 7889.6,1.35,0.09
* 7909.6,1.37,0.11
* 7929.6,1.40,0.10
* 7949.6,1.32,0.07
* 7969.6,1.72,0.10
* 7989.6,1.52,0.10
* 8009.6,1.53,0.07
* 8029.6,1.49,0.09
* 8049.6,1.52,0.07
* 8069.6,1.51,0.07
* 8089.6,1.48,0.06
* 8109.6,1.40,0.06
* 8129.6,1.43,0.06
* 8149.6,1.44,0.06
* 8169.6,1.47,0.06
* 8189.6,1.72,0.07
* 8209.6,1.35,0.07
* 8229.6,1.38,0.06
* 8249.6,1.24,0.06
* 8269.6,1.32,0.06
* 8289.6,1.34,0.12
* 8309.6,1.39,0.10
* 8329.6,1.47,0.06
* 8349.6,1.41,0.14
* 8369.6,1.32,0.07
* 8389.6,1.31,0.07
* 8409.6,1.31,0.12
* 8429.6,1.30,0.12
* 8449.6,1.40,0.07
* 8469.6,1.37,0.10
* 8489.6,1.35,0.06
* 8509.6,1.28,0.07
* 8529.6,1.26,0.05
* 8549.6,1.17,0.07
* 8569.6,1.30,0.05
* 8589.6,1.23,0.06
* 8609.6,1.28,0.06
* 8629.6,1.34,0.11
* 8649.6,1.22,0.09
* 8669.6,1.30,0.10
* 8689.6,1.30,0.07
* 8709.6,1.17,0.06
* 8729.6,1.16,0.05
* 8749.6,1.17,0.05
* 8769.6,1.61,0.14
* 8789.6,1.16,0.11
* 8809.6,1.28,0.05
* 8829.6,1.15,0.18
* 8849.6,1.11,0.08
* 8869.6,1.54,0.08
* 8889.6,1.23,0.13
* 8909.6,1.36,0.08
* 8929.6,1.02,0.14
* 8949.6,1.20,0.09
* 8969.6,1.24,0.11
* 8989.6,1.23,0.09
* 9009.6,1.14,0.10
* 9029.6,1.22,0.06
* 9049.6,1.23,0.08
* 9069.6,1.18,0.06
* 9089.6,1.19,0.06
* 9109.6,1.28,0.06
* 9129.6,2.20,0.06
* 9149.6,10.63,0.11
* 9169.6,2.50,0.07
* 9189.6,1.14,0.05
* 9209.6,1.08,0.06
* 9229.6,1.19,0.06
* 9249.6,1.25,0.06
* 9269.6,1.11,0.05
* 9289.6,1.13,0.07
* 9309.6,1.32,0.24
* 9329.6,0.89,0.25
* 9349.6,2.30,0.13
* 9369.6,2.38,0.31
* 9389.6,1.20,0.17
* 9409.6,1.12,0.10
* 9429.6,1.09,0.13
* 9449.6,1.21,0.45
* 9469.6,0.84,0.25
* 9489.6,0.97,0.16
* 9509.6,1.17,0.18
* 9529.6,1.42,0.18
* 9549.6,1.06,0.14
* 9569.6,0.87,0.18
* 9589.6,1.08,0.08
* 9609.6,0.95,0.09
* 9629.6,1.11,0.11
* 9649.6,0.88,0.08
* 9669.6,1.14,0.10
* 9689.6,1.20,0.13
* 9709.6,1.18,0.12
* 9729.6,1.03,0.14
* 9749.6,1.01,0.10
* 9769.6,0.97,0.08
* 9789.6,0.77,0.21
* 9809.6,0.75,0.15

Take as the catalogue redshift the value 0.39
